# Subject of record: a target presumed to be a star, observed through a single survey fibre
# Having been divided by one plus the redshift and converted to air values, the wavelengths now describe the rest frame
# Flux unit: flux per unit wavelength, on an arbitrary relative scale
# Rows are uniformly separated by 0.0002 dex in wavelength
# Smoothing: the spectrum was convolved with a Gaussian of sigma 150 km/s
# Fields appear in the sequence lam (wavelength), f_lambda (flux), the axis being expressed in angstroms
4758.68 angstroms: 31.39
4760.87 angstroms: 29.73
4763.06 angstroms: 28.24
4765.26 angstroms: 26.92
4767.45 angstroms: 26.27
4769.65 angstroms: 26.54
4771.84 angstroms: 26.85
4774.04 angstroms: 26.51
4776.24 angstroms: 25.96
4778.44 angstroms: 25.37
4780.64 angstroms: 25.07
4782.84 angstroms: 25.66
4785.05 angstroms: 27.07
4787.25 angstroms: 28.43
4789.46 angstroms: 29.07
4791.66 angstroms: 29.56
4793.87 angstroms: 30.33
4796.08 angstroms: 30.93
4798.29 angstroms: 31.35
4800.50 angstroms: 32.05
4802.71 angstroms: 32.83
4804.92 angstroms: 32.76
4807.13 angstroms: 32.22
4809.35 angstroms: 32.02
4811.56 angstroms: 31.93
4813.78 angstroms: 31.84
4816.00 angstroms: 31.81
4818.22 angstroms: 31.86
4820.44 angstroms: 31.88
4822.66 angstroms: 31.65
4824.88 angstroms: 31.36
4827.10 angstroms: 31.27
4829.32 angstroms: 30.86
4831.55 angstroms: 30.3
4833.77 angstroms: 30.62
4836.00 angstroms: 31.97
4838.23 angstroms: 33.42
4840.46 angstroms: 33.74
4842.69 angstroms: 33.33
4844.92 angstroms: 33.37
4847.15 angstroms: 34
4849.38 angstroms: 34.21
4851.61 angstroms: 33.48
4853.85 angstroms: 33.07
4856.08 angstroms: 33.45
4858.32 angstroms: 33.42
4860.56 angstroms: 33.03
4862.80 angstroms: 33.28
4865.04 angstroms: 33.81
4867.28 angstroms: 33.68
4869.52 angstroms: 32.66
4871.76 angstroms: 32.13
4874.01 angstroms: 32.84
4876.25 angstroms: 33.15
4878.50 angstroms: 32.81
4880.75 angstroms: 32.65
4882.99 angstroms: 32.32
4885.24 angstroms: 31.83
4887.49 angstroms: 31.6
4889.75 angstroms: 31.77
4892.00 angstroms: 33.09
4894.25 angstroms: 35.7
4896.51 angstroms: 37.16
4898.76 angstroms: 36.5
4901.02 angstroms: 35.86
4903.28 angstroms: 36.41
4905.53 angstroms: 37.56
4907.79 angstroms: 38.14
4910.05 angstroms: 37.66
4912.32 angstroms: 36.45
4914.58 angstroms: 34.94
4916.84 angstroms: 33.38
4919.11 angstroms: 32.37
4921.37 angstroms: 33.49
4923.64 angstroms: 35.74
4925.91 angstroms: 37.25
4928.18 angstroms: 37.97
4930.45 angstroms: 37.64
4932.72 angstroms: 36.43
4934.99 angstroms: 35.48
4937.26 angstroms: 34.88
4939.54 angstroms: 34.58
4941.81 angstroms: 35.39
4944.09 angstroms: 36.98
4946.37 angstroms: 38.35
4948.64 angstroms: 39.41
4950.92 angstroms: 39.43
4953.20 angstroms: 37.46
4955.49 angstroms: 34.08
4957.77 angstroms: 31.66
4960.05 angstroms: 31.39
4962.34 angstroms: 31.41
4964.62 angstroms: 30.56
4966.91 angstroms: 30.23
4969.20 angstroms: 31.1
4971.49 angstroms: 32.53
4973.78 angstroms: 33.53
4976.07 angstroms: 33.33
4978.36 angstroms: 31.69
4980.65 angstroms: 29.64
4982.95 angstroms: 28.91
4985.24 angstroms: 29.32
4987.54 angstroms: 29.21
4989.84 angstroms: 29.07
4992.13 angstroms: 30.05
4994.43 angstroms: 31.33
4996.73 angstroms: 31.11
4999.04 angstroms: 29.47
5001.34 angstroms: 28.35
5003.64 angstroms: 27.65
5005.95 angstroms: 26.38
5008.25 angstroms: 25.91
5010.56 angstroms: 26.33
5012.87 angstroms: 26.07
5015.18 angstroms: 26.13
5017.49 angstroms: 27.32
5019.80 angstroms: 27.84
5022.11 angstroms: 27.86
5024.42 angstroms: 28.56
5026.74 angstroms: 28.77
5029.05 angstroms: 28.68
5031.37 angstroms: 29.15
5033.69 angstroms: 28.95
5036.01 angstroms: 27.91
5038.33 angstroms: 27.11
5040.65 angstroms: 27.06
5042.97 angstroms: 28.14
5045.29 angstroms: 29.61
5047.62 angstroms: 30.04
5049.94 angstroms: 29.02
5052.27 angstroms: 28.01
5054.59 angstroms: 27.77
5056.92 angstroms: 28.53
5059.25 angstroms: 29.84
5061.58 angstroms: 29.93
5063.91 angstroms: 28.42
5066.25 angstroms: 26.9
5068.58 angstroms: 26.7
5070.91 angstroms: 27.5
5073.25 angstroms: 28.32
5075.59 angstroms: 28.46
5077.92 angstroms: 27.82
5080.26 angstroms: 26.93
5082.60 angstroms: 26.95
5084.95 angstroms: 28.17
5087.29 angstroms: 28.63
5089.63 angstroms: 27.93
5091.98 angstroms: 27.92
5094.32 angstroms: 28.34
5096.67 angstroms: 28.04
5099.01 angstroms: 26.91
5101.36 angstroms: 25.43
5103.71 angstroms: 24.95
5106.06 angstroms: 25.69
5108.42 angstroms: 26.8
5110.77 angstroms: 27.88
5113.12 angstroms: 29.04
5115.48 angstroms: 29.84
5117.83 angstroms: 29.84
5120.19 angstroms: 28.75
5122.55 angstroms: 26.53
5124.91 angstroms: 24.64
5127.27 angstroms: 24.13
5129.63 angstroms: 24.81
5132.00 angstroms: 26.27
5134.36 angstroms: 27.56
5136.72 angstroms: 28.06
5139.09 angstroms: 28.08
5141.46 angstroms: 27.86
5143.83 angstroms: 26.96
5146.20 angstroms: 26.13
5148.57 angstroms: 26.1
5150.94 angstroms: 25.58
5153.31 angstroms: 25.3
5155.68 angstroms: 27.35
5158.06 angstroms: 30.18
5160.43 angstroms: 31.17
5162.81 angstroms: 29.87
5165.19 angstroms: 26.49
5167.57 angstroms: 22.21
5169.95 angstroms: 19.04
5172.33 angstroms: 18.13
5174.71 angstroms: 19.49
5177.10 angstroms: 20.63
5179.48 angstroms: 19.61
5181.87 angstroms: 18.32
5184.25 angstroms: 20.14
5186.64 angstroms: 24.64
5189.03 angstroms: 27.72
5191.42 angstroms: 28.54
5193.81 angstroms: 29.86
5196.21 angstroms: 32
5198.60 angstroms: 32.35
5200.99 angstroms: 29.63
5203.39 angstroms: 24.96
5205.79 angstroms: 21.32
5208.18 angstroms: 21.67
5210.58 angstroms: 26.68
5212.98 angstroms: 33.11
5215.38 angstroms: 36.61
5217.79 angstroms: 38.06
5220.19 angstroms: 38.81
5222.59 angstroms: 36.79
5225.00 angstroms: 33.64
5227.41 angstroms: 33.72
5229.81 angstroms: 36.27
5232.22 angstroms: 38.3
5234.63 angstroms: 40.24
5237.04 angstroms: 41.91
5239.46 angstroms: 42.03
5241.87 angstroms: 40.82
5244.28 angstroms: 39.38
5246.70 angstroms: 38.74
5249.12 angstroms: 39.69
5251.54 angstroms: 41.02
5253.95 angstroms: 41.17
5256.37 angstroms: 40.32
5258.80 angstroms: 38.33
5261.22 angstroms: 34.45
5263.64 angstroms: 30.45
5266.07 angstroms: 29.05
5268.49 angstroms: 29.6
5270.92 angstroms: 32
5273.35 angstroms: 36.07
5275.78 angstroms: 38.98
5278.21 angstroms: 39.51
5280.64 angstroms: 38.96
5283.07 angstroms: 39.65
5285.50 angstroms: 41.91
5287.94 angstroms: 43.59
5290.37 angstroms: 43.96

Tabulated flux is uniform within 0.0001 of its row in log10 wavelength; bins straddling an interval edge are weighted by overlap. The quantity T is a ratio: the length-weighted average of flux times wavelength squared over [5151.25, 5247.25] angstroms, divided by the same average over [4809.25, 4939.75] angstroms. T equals 1.0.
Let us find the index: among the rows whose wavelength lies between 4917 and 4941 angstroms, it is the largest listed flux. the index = 37.97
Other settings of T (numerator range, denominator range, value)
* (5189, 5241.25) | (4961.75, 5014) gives 1.22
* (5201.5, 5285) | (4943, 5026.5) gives 1.28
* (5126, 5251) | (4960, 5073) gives 1.09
